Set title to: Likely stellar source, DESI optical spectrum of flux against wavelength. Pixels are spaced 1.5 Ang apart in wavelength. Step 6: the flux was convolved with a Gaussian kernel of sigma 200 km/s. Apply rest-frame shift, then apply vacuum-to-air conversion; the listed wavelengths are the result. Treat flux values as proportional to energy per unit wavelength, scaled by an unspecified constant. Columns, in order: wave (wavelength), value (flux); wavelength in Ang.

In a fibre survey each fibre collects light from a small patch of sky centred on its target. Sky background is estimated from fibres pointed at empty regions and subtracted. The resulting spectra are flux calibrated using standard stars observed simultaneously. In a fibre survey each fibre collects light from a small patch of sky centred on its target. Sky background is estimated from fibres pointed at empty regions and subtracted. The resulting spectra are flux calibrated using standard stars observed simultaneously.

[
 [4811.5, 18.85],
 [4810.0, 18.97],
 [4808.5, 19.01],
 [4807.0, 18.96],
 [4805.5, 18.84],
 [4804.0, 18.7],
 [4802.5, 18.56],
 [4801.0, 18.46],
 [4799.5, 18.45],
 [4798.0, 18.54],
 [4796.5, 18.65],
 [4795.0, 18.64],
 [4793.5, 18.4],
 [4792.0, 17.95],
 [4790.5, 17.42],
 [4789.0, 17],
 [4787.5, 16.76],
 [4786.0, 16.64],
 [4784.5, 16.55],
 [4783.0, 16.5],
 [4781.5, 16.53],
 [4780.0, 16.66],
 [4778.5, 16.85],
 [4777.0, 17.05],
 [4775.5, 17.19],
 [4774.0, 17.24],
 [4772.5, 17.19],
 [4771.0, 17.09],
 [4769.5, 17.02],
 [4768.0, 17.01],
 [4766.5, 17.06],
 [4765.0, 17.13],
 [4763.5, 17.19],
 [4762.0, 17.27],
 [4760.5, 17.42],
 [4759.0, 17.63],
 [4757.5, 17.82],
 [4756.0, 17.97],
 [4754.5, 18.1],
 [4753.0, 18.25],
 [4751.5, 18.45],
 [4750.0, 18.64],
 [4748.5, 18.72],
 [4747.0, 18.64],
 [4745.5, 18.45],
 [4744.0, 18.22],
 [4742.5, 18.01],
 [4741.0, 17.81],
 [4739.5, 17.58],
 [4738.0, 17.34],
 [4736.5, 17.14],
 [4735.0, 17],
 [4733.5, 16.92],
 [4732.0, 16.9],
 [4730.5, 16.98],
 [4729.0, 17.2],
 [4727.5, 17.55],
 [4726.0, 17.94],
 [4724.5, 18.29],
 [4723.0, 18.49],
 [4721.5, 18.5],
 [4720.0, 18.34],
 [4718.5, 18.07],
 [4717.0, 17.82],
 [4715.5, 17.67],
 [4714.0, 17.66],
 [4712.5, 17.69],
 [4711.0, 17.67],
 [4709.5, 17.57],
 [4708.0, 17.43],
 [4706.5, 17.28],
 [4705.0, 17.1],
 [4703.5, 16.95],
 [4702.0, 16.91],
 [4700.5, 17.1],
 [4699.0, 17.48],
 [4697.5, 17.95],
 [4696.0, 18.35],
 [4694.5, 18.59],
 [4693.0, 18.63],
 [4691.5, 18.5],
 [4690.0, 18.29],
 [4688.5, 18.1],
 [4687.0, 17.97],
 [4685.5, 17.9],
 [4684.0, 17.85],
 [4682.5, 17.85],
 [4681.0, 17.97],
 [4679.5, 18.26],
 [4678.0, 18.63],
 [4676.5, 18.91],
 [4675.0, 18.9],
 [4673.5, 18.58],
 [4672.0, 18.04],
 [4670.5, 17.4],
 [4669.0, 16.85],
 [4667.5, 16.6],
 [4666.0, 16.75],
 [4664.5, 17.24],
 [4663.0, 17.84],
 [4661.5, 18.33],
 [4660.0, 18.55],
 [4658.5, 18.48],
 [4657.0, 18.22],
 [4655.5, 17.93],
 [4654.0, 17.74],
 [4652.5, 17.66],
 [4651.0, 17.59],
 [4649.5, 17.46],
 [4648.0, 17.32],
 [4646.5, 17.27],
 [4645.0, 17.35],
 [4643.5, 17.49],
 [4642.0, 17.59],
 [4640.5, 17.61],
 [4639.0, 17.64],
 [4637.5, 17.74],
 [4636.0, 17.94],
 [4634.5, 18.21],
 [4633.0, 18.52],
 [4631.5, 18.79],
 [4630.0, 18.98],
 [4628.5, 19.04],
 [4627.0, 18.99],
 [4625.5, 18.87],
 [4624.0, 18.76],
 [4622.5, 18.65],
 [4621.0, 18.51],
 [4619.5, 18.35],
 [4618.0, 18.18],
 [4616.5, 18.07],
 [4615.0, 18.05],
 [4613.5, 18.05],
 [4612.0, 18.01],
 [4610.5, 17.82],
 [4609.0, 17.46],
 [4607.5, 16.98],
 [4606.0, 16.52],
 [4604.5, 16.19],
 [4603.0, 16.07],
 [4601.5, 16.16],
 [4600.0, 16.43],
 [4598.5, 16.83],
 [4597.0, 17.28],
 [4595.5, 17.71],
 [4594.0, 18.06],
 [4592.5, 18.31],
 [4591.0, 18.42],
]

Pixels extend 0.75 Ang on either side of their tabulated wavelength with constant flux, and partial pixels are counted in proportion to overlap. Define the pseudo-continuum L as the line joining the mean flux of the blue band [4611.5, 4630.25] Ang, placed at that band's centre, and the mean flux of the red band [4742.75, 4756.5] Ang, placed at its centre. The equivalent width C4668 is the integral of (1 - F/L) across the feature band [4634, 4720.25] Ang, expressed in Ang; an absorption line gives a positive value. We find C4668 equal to 3.0 Ang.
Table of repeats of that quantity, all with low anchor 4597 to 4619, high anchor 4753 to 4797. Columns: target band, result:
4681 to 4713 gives -0.94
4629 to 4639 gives -0.63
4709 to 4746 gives -0.90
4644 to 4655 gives -0.16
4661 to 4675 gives -0.26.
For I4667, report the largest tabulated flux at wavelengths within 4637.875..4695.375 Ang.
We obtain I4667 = 18.91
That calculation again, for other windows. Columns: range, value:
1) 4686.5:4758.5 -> 18.72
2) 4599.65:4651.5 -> 19.04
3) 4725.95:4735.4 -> 17.94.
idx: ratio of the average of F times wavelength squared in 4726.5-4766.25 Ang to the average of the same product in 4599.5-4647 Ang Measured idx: 1.05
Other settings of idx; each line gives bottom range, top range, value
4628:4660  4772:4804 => 1.04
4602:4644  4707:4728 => 1.04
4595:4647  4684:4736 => 1.04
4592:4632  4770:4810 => 1.07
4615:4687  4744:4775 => 1.03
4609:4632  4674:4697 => 1.02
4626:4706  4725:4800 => 1.02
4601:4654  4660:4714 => 1.03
